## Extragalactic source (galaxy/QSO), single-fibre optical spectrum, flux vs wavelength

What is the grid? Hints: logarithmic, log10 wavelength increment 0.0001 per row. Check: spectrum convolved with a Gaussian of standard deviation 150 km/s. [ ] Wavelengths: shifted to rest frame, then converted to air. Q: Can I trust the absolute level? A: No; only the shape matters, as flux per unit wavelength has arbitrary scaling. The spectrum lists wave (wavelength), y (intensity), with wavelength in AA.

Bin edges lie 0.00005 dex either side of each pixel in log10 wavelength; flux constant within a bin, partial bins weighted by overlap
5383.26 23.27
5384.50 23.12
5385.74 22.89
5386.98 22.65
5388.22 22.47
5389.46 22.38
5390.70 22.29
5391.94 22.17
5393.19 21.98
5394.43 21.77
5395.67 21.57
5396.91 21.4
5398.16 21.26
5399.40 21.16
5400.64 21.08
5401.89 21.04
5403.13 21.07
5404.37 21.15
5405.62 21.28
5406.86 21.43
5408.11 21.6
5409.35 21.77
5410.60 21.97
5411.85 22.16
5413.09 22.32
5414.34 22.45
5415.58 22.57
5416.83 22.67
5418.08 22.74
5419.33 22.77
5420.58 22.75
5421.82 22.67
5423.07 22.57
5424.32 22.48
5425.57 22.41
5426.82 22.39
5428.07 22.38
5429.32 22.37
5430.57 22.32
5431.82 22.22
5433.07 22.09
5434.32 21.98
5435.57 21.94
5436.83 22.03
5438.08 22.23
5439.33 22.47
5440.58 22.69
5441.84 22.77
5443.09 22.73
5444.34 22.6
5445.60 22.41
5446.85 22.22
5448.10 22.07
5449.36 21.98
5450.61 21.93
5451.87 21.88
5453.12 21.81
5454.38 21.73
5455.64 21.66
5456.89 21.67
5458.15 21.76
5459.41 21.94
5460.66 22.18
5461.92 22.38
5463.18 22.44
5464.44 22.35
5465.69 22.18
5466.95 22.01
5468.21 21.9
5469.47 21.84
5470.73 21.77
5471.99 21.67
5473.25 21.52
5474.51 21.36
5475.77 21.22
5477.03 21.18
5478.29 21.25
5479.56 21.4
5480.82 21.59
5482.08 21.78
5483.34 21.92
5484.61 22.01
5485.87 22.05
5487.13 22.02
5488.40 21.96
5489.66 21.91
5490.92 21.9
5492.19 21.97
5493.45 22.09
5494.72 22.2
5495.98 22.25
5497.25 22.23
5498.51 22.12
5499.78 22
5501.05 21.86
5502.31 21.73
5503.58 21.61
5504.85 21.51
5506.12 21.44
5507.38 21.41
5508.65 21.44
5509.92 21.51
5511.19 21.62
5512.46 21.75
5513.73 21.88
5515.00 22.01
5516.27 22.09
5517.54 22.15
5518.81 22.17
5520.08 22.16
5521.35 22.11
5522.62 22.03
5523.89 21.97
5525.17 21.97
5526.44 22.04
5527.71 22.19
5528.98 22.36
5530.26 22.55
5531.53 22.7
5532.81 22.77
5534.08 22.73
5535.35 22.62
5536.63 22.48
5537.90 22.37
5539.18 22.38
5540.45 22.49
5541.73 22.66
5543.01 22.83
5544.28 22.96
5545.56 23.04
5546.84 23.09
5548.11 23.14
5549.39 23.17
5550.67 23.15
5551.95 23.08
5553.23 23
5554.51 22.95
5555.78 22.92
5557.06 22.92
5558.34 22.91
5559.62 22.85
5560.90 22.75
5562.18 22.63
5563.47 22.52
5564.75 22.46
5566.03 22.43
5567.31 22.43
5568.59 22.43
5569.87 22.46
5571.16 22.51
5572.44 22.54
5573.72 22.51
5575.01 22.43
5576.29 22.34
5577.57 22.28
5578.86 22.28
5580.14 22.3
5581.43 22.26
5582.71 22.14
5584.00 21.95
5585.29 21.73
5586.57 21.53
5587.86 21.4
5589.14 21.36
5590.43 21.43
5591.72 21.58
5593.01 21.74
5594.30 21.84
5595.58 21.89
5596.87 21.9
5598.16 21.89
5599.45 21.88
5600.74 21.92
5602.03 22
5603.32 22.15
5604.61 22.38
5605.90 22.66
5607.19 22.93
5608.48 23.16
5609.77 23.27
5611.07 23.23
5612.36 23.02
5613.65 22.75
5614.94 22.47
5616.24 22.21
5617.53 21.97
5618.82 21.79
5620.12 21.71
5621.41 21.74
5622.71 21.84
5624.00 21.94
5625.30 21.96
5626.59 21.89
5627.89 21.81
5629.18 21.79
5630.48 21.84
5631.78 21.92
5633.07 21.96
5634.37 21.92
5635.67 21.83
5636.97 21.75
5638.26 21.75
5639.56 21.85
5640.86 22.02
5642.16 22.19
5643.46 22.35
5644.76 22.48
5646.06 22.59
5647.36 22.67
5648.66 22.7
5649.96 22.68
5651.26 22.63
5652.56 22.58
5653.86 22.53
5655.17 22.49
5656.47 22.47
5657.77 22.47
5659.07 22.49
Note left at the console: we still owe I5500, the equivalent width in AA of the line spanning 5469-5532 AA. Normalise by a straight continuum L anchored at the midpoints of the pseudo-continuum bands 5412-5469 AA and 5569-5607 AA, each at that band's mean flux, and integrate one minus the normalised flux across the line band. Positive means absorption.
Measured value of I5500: 0.9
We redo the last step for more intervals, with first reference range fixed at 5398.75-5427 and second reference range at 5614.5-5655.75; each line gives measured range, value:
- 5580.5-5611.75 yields 0.0 AA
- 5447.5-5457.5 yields 0.1 AA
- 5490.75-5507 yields 0.1 AA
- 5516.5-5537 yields -0.2 AA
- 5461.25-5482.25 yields 0.3 AA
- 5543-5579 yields -1.1 AA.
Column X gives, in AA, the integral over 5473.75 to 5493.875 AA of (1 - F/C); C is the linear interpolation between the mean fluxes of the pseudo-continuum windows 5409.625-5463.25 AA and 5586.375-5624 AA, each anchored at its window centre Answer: 0.46 AA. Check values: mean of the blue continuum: 22.3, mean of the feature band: 21.7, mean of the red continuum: 22.1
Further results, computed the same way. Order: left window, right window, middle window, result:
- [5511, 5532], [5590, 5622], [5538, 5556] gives -0.62 AA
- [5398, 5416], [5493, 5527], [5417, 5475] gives -1.21 AA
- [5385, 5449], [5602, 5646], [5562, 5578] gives -0.20 AA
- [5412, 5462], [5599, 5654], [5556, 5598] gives 0.08 AA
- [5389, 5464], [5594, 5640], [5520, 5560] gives -0.97 AA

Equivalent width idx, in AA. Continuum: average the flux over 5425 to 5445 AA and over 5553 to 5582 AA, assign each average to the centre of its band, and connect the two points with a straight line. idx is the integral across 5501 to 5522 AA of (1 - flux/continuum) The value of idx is 0.64 AA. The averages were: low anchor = 22.3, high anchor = 22.6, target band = 21.8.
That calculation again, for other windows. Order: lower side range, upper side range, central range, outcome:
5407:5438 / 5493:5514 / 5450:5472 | 0.1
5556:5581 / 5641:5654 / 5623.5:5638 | 0.4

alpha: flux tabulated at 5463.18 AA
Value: 22.44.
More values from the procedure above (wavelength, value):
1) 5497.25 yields 22.23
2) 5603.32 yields 22.15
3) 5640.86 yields 22.02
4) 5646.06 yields 22.59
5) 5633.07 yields 21.96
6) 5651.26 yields 22.63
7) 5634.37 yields 21.92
